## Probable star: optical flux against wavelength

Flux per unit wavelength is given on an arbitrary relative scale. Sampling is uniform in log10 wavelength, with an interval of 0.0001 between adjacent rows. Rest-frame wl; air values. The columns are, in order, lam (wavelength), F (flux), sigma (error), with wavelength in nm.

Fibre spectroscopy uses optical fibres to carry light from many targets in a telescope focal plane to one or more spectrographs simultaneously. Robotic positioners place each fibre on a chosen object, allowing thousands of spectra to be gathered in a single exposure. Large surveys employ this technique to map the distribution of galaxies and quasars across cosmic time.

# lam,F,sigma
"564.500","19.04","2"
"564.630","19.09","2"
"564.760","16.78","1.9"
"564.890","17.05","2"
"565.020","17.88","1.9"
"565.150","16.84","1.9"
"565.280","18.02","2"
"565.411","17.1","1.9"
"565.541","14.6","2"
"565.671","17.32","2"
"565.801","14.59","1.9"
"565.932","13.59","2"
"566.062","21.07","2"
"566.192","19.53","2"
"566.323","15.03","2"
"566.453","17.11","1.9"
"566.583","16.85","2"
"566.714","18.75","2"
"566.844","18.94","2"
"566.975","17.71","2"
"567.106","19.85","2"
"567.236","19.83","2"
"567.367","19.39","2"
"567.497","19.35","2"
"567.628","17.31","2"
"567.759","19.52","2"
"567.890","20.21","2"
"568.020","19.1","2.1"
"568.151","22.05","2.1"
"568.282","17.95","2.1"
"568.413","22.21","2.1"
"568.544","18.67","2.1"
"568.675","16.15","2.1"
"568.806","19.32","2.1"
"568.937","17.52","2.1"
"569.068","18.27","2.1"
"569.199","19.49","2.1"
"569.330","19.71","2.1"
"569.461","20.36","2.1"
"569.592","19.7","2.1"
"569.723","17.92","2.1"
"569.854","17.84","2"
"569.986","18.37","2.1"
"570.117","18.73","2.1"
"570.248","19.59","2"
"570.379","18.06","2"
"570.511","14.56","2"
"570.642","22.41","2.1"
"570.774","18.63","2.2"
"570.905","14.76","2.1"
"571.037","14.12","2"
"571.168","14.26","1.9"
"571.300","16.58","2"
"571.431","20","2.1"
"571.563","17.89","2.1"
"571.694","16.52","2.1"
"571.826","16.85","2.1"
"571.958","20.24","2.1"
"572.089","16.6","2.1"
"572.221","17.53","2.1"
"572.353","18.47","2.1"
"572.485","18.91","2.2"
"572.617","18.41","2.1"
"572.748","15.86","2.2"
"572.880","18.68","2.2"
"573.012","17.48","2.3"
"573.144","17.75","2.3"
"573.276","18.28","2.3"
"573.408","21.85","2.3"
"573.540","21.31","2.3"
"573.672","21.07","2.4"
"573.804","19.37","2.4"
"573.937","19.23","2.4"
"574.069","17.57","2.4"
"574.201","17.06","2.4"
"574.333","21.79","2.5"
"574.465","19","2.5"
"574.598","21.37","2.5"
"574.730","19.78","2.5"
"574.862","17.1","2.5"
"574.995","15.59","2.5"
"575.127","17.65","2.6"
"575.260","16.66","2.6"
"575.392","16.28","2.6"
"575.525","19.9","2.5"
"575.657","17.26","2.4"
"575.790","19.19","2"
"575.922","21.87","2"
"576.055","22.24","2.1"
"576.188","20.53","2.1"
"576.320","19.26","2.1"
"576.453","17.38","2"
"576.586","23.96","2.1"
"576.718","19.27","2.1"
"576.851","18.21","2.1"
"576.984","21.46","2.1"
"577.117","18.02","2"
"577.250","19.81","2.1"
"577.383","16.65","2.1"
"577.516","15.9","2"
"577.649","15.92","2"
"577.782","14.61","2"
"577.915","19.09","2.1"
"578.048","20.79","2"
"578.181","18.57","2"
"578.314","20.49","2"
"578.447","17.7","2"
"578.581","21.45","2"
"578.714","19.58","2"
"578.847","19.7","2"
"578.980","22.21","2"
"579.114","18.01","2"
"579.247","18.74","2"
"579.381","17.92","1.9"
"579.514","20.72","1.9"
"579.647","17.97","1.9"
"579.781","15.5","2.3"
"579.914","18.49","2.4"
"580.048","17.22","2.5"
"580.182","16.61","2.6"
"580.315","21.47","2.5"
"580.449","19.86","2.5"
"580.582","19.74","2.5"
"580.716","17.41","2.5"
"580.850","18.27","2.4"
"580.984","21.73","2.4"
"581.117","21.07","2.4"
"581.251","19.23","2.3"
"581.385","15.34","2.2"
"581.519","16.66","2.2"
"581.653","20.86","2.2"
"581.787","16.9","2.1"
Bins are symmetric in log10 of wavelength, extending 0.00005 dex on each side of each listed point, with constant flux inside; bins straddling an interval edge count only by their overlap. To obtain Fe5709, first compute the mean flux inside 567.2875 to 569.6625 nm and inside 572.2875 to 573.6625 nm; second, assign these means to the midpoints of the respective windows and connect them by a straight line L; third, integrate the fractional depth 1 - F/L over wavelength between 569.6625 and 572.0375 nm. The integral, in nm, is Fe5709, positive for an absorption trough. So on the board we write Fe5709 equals 0.173 nm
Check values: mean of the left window 19.2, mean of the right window 18.8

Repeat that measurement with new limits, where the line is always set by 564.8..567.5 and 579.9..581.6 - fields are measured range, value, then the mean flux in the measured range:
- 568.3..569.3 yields -0.06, 18.8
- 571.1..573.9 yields -0.03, 18.3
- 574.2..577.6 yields -0.12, 19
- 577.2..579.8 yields -0.01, 18.6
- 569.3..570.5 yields -0.05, 18.7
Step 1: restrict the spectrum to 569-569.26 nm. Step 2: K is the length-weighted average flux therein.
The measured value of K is 18.9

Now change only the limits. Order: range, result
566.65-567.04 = 18.5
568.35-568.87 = 19.1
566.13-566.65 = 17.1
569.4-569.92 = 18.9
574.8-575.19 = 16.8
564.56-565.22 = 17.6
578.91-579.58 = 19.5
